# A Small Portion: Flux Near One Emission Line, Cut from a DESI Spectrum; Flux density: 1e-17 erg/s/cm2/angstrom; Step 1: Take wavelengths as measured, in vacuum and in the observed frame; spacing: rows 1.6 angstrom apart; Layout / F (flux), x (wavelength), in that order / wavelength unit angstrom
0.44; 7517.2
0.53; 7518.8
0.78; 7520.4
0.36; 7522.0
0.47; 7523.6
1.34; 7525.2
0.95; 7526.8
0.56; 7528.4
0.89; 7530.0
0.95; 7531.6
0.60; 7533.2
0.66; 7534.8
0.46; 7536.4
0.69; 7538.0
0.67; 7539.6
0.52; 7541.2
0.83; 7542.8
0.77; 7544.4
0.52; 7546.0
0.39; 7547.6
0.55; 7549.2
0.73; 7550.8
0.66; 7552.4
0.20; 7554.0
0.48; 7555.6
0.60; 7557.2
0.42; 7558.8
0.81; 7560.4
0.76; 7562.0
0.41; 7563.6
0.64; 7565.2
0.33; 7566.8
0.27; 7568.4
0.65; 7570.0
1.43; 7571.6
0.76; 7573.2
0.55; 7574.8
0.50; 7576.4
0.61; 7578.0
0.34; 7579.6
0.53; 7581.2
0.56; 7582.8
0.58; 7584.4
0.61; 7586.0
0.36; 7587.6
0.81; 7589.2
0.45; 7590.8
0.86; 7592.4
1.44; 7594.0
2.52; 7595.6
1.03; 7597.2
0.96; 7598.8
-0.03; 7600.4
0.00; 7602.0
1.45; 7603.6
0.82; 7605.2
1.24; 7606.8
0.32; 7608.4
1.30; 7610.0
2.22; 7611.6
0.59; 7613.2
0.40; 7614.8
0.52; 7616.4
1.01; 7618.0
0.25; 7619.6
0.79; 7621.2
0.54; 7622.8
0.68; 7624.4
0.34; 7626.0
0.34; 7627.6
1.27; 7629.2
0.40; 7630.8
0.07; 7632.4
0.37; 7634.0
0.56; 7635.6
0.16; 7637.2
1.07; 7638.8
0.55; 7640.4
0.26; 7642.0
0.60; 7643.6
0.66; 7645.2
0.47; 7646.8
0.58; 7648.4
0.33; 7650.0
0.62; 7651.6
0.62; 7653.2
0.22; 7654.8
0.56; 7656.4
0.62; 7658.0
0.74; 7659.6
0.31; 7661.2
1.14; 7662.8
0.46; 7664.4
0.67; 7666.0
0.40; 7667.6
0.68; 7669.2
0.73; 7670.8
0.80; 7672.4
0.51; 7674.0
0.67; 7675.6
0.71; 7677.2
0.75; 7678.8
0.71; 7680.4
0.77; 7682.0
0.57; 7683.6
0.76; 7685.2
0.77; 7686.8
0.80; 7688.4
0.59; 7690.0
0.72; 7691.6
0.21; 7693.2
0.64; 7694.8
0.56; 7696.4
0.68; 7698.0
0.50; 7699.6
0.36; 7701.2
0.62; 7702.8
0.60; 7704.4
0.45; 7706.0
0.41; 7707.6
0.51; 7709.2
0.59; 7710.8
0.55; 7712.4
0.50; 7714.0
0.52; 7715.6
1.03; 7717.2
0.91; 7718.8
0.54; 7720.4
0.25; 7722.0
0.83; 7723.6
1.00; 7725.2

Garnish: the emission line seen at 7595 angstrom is [S II] 6716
